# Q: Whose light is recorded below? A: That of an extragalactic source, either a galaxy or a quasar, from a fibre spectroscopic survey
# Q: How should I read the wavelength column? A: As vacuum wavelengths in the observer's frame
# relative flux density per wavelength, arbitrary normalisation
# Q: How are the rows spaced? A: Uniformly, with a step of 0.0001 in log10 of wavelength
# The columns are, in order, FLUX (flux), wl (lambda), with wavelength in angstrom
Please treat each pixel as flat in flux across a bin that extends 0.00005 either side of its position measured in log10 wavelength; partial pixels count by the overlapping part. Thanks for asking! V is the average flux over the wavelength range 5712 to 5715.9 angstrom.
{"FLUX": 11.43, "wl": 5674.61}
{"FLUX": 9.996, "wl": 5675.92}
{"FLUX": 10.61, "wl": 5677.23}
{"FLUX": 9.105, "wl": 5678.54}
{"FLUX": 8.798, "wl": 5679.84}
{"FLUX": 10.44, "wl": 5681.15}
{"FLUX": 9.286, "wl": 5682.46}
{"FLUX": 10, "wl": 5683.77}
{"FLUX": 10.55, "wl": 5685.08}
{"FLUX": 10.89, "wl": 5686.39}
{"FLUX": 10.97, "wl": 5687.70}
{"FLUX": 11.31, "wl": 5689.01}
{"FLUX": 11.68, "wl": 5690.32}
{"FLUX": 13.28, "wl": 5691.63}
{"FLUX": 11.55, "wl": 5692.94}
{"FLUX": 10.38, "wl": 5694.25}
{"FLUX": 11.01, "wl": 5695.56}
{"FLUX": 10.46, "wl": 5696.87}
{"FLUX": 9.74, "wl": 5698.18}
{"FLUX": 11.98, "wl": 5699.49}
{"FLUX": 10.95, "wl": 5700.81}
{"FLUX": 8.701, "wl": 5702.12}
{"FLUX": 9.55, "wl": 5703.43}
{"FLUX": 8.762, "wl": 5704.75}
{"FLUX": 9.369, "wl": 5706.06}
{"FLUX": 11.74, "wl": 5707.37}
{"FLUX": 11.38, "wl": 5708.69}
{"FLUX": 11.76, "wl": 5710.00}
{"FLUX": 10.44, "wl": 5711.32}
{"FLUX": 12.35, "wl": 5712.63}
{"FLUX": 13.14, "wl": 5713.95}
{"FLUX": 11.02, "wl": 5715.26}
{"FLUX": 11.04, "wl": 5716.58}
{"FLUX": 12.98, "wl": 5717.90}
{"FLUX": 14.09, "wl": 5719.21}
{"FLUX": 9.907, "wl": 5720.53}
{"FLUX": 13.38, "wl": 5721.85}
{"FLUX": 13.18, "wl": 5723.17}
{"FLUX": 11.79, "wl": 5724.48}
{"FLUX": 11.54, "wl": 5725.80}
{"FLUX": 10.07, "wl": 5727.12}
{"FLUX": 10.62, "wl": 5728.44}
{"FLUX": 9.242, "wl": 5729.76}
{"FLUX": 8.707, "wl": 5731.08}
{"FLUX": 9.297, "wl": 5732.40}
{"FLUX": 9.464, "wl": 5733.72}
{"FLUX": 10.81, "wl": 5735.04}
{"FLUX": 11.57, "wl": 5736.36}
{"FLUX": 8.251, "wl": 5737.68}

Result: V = 12.2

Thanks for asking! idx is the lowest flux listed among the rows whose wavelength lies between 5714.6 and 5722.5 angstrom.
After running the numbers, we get 9.907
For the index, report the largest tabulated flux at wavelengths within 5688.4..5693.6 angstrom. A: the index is 13.28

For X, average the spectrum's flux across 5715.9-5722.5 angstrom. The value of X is 12.3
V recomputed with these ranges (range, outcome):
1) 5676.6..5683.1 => 9.65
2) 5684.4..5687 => 10.7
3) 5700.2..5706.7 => 9.46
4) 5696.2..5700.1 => 10.7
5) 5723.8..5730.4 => 10.7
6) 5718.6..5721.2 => 11.9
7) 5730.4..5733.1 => 9.01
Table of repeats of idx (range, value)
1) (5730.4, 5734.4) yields 8.707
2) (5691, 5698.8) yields 9.74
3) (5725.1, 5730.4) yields 9.242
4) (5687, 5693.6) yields 10.97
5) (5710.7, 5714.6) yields 10.44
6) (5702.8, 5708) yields 8.762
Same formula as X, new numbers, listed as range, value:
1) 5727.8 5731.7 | 9.52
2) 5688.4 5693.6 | 12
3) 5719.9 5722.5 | 11.6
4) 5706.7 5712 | 11.3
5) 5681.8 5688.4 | 10.3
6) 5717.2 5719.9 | 13.5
